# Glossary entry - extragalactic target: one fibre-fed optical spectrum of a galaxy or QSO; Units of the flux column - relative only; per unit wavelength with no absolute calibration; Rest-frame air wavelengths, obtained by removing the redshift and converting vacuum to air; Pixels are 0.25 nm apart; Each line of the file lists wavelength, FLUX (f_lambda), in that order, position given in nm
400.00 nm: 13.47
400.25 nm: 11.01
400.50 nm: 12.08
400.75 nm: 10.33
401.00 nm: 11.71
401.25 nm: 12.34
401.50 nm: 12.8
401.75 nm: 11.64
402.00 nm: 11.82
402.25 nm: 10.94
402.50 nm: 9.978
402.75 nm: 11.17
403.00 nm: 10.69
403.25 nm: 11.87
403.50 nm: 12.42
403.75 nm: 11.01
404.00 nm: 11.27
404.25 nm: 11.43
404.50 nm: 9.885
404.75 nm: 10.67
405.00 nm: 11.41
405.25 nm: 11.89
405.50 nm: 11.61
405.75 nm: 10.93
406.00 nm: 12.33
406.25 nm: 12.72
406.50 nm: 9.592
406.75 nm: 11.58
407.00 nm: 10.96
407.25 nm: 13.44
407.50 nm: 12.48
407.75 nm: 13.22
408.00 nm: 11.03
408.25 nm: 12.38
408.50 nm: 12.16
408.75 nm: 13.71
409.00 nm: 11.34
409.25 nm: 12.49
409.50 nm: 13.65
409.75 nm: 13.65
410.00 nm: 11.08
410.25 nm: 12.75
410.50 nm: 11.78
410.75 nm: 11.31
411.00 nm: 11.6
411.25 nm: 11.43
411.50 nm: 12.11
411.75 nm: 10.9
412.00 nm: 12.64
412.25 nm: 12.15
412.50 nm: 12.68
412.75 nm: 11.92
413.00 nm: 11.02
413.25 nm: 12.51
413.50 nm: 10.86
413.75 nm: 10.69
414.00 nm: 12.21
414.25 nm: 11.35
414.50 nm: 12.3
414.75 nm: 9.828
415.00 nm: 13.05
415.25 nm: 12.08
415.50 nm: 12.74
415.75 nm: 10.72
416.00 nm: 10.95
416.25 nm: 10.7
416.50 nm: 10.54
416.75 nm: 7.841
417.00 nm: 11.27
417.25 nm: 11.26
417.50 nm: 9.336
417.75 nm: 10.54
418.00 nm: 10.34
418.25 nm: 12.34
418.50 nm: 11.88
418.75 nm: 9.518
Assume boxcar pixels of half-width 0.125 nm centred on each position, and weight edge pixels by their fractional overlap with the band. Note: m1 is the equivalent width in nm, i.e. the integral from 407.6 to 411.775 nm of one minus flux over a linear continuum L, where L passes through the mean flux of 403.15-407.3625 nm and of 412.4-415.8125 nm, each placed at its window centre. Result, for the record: -0.21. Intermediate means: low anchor 11.5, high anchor 11.7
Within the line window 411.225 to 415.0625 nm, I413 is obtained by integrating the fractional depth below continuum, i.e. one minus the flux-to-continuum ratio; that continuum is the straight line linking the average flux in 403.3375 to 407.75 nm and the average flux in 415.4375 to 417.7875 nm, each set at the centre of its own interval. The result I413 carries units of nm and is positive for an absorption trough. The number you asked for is -0.30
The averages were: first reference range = 11.6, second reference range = 10.5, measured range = 11.7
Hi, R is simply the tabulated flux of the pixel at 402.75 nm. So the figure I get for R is 11.17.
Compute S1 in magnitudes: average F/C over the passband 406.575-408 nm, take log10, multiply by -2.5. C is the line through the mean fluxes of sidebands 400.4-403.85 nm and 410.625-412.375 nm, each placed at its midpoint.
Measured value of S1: -0.046 mag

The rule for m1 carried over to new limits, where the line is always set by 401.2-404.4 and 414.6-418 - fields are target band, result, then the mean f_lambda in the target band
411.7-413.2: -0.13 nm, 12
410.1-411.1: -0.07 nm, 11.8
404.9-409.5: -0.31 nm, 12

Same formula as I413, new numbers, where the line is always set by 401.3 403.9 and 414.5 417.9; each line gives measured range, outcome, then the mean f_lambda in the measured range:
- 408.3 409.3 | -0.11 nm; 12.4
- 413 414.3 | -0.06 nm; 11.5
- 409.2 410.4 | -0.17 nm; 12.7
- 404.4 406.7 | 0.02 nm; 11.3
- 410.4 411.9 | -0.06 nm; 11.5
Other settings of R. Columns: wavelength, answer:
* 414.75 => 9.828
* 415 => 13.05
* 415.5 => 12.74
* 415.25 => 12.08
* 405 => 11.41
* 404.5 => 9.885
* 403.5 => 12.42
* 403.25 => 11.87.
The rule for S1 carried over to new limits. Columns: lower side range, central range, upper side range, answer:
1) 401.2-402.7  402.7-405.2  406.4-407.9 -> 0.044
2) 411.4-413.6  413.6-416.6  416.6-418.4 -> -0.029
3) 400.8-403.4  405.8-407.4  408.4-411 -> 0.023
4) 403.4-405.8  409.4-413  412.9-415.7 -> -0.049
